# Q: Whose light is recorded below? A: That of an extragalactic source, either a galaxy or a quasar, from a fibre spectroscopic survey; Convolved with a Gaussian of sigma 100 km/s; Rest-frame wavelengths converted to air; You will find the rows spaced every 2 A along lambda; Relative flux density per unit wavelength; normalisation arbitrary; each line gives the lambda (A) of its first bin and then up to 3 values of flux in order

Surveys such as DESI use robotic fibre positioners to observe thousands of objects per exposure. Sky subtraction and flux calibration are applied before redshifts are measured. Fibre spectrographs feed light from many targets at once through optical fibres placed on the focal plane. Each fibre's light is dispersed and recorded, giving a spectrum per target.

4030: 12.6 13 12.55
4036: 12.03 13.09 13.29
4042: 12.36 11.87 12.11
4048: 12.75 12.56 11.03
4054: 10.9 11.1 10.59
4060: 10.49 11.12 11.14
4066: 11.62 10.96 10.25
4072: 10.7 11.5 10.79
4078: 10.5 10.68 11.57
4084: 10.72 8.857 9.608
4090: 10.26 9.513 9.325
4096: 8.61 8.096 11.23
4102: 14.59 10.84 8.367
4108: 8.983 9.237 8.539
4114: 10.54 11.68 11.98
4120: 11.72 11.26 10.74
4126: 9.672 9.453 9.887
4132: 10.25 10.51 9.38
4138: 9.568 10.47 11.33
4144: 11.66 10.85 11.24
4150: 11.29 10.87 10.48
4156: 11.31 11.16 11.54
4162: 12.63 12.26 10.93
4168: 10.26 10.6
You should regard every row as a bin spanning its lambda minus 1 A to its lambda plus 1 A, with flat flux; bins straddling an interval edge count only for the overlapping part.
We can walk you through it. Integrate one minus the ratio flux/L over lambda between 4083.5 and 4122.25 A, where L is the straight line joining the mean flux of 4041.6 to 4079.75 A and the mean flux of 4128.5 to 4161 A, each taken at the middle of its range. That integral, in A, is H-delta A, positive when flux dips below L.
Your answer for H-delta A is 2.9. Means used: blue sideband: 11.3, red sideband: 10.7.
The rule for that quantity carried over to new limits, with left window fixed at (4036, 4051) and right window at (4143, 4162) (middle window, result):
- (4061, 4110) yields 6.74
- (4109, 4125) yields 1.29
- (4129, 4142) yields 1.50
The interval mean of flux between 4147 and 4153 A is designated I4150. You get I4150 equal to 11.1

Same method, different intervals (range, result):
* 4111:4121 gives 10.9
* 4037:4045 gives 12.7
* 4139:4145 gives 11.2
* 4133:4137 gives 9.95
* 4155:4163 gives 11.7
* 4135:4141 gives 9.81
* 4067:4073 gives 10.6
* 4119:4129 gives 10.6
